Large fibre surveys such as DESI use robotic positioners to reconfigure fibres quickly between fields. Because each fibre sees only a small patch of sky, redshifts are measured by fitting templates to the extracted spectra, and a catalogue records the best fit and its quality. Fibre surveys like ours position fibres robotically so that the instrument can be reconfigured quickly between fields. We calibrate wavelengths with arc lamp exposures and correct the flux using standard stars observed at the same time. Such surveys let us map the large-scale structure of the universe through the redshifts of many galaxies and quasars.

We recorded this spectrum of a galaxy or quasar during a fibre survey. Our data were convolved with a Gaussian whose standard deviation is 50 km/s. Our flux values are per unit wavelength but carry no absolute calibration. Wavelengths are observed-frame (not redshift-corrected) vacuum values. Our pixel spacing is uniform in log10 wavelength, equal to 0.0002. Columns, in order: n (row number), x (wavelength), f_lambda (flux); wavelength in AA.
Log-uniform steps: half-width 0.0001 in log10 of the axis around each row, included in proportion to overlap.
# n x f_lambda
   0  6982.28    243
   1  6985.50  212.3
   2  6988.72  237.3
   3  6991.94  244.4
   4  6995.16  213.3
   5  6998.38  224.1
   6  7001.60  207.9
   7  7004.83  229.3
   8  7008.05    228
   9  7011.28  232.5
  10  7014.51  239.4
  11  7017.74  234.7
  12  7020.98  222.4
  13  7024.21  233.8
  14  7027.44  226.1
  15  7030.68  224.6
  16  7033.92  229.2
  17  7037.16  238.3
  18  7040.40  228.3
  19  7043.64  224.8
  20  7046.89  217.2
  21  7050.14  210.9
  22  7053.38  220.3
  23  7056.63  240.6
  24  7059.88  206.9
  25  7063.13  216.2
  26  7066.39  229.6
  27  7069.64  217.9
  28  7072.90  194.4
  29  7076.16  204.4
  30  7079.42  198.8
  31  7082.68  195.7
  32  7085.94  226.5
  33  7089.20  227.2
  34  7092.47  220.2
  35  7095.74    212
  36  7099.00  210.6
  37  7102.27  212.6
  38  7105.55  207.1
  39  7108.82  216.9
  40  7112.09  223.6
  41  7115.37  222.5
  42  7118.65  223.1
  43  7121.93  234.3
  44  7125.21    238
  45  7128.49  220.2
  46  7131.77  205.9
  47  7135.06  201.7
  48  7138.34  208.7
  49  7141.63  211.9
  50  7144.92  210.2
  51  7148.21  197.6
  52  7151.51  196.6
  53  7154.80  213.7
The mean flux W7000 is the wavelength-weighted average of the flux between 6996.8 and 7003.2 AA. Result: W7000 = 216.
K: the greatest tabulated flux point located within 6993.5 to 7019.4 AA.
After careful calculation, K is 239.4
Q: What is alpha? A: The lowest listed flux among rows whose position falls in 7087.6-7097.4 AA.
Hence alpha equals 212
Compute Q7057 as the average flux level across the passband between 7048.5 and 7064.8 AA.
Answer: 219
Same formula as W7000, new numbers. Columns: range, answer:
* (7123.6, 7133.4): 221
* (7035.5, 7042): 233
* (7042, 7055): 218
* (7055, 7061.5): 224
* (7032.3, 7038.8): 234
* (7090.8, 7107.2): 212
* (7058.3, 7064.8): 212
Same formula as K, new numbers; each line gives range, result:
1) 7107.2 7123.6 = 234.3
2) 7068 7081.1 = 217.9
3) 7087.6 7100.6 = 227.2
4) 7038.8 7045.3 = 228.3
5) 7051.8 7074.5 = 240.6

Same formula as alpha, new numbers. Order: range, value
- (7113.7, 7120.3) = 222.5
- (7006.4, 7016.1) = 228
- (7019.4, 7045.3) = 222.4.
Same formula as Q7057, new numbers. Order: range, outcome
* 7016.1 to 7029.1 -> 229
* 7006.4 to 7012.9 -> 230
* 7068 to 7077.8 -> 206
